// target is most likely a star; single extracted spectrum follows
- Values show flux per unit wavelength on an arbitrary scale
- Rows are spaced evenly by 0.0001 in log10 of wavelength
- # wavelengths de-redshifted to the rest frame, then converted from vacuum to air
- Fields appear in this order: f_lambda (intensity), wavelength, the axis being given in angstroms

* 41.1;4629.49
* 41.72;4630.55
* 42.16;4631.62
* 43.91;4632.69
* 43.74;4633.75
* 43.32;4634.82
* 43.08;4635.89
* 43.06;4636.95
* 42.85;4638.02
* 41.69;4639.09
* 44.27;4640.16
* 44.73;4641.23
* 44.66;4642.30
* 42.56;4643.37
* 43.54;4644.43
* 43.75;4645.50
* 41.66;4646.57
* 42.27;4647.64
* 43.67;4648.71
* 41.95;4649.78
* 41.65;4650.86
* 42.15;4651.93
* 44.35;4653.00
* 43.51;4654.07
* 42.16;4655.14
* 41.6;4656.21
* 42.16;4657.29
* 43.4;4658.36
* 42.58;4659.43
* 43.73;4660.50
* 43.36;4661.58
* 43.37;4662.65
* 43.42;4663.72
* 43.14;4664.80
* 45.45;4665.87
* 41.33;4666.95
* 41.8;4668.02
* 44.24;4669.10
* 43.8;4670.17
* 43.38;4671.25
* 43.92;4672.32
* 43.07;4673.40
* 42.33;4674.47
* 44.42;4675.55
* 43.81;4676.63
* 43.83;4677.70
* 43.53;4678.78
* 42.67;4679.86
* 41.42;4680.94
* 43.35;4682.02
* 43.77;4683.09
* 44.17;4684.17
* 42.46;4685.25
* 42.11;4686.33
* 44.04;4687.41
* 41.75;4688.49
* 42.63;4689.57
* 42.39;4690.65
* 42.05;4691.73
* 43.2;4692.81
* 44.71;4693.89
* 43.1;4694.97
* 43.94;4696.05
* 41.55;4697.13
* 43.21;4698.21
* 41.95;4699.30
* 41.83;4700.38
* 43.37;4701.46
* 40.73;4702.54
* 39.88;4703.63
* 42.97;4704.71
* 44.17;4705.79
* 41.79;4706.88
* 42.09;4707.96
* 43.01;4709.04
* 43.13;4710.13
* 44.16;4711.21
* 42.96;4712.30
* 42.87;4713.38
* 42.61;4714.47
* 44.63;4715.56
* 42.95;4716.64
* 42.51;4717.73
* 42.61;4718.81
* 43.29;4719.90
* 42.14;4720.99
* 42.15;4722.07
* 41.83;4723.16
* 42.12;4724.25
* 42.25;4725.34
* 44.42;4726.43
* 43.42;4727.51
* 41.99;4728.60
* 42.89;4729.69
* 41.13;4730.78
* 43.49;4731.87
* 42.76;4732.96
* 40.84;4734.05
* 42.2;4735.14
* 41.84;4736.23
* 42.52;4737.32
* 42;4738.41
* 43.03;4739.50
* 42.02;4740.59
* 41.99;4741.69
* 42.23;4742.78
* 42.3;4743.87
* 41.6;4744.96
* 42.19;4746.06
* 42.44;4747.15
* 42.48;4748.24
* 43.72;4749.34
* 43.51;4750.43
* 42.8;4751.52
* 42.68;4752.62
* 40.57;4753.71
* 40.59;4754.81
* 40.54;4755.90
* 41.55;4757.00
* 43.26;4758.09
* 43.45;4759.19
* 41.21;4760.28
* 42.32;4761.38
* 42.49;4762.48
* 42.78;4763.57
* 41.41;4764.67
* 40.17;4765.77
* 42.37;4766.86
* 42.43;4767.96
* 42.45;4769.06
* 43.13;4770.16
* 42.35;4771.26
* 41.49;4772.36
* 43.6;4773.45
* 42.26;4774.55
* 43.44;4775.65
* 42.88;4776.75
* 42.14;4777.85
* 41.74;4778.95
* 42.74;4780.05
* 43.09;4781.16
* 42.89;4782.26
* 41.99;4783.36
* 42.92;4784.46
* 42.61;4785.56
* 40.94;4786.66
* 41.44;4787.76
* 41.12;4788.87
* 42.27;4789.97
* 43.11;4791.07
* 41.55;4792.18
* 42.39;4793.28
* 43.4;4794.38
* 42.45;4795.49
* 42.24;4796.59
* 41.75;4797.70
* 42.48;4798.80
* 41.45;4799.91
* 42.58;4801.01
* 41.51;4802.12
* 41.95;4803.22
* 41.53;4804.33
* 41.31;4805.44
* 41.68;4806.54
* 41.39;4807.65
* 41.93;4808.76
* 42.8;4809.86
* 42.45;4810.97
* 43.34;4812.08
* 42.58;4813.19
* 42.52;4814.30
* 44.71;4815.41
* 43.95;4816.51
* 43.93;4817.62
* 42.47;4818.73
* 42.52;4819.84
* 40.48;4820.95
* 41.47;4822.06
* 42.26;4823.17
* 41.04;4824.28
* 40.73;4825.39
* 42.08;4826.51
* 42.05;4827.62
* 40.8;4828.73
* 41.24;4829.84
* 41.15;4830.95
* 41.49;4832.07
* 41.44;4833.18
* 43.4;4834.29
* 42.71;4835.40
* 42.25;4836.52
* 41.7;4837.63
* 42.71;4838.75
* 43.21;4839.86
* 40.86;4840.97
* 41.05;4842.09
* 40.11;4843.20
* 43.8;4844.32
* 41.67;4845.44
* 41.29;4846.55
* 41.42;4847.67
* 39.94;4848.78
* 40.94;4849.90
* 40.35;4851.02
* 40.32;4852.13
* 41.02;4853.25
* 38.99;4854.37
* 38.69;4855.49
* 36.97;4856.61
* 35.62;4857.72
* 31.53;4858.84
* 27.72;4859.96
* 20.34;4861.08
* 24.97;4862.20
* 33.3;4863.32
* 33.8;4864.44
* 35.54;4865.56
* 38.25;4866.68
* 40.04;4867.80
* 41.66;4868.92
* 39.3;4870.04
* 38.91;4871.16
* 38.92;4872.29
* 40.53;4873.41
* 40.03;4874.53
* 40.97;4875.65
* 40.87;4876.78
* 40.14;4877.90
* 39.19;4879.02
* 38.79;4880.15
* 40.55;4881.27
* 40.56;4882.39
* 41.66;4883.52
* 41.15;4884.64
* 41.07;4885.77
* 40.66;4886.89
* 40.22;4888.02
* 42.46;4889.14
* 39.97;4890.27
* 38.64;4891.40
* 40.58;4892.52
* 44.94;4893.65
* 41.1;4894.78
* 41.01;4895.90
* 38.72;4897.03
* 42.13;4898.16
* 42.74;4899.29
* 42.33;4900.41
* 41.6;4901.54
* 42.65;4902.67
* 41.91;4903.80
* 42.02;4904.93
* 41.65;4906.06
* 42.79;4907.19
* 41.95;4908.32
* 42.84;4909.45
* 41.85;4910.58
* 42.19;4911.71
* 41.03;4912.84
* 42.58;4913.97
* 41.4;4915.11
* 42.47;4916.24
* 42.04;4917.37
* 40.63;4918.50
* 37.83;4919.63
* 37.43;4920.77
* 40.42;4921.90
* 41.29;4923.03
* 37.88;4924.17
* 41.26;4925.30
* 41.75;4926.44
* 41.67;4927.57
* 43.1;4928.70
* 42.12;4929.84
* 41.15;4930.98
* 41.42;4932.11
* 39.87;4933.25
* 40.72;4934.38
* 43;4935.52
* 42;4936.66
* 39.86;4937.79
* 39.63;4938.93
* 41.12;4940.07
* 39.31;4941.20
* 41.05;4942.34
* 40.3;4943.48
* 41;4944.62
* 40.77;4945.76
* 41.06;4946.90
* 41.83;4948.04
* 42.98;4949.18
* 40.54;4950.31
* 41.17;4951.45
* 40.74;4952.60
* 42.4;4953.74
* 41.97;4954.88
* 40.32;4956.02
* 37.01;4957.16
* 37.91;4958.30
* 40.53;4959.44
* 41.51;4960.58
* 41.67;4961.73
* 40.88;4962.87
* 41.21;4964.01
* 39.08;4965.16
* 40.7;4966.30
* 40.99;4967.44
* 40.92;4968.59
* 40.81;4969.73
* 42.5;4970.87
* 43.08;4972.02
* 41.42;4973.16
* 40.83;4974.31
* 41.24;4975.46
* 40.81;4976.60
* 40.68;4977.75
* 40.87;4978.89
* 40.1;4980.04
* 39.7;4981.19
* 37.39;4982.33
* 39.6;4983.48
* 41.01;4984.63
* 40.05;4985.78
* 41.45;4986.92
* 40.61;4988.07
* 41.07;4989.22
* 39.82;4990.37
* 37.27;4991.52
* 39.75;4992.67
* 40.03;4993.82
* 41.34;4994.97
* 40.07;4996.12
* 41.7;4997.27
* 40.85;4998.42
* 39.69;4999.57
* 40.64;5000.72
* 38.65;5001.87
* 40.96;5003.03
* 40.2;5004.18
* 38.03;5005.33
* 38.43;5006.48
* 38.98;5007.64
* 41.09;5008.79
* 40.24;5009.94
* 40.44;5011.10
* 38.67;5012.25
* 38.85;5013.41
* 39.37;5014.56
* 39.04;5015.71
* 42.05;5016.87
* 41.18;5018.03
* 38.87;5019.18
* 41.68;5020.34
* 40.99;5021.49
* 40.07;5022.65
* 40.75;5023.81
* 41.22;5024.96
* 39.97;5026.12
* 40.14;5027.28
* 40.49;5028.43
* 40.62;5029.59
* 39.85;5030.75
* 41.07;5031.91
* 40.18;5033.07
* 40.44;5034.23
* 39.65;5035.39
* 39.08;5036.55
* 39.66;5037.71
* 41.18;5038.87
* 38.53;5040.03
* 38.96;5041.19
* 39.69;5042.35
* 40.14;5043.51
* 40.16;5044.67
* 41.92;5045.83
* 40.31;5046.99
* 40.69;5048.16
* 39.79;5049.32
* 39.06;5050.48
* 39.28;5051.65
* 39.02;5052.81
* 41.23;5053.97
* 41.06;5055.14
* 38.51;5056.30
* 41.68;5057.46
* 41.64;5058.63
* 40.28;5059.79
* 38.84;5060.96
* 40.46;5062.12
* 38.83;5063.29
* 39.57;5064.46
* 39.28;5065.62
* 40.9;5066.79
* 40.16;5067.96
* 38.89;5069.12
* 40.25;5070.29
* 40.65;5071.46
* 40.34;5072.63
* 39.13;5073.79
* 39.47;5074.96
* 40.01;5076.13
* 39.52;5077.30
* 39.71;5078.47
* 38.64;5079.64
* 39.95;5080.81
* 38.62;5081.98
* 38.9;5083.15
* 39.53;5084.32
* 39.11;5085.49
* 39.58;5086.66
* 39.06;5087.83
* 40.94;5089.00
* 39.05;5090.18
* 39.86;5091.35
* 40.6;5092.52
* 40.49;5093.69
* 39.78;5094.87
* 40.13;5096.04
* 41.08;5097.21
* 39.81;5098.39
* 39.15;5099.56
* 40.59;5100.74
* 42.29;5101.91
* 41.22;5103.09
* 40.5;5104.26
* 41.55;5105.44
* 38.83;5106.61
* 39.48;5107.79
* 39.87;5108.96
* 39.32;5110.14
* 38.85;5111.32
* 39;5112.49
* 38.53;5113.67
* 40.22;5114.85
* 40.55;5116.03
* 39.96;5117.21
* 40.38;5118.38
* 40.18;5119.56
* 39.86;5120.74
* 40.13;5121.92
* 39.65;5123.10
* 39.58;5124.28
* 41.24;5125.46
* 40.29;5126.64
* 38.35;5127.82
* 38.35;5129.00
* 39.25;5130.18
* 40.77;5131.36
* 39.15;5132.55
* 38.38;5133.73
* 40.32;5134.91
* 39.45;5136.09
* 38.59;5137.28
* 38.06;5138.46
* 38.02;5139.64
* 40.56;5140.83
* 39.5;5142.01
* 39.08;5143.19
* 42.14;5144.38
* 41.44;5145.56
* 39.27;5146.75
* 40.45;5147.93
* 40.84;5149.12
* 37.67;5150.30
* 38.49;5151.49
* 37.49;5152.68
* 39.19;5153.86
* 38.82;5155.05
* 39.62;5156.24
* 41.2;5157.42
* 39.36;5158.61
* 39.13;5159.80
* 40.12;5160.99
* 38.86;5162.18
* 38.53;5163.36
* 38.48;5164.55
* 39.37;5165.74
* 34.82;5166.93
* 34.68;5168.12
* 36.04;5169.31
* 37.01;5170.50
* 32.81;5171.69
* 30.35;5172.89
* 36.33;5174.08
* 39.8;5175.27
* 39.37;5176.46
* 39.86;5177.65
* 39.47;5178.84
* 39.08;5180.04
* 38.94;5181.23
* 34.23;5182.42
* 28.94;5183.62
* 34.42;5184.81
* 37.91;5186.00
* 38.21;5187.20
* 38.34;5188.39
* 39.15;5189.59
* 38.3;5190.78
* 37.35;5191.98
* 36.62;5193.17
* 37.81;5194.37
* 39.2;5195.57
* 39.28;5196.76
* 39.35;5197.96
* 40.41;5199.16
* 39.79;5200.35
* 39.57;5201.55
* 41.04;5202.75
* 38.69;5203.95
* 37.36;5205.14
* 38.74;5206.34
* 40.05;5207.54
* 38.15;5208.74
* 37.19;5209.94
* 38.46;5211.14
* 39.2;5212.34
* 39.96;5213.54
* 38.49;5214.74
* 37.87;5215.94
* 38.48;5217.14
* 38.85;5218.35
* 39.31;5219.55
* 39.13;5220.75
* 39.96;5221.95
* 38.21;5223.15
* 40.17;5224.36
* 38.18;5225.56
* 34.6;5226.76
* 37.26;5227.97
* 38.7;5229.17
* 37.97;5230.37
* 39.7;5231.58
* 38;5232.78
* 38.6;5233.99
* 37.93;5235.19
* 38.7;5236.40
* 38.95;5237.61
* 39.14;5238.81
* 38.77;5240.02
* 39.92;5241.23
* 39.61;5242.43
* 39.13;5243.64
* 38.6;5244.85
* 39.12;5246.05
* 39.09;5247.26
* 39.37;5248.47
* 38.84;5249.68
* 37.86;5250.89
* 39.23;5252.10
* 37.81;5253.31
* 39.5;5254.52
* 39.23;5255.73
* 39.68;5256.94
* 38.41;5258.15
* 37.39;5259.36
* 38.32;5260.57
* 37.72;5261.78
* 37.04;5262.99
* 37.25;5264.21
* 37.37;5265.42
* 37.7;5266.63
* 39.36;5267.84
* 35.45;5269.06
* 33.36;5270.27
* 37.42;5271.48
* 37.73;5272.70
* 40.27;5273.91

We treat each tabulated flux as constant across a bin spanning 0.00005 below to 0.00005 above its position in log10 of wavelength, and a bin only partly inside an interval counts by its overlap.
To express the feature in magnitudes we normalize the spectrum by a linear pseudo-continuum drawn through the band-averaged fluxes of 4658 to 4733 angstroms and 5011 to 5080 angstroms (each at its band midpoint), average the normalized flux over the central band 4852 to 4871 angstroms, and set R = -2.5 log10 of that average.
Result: 0.182 mag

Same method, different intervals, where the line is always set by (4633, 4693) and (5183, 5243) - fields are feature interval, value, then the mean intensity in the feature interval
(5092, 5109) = -0.028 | 40.4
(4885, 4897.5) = 0.007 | 40.9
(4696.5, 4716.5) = 0.002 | 42.6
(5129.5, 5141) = -0.003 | 39.2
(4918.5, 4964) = -0.001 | 40.7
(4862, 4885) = 0.069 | 38.7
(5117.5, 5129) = -0.020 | 39.9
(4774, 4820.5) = -0.012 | 42.4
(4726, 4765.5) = 0.003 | 42.3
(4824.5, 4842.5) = -0.004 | 41.8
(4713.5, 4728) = -0.006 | 42.8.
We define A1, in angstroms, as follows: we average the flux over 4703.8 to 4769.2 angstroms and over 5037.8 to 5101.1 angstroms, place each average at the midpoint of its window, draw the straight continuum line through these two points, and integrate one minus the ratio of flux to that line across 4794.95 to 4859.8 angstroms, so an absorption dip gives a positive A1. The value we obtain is 0.6 angstroms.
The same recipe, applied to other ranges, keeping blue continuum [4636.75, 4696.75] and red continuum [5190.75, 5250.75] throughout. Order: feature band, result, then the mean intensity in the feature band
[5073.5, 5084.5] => 0.1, 39.3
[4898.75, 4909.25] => -0.2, 42.2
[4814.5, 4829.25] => -0.1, 42.2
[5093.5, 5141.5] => -0.3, 39.8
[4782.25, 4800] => 0.0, 42.2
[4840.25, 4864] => 2.5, 37.2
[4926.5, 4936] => -0.1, 41.6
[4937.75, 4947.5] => 0.1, 40.5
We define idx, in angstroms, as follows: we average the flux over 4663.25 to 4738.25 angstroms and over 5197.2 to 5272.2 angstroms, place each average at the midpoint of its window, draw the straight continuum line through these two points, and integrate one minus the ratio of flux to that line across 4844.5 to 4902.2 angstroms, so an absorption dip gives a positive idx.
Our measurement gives 3.5 angstroms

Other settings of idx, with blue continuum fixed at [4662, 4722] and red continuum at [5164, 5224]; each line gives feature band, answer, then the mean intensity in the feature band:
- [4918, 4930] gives 0.1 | 40.4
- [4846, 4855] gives 0.2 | 40.5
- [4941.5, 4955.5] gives -0.3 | 41.3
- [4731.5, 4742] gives 0.1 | 42.2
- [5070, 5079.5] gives -0.2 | 39.8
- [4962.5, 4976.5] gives -0.3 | 41.1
